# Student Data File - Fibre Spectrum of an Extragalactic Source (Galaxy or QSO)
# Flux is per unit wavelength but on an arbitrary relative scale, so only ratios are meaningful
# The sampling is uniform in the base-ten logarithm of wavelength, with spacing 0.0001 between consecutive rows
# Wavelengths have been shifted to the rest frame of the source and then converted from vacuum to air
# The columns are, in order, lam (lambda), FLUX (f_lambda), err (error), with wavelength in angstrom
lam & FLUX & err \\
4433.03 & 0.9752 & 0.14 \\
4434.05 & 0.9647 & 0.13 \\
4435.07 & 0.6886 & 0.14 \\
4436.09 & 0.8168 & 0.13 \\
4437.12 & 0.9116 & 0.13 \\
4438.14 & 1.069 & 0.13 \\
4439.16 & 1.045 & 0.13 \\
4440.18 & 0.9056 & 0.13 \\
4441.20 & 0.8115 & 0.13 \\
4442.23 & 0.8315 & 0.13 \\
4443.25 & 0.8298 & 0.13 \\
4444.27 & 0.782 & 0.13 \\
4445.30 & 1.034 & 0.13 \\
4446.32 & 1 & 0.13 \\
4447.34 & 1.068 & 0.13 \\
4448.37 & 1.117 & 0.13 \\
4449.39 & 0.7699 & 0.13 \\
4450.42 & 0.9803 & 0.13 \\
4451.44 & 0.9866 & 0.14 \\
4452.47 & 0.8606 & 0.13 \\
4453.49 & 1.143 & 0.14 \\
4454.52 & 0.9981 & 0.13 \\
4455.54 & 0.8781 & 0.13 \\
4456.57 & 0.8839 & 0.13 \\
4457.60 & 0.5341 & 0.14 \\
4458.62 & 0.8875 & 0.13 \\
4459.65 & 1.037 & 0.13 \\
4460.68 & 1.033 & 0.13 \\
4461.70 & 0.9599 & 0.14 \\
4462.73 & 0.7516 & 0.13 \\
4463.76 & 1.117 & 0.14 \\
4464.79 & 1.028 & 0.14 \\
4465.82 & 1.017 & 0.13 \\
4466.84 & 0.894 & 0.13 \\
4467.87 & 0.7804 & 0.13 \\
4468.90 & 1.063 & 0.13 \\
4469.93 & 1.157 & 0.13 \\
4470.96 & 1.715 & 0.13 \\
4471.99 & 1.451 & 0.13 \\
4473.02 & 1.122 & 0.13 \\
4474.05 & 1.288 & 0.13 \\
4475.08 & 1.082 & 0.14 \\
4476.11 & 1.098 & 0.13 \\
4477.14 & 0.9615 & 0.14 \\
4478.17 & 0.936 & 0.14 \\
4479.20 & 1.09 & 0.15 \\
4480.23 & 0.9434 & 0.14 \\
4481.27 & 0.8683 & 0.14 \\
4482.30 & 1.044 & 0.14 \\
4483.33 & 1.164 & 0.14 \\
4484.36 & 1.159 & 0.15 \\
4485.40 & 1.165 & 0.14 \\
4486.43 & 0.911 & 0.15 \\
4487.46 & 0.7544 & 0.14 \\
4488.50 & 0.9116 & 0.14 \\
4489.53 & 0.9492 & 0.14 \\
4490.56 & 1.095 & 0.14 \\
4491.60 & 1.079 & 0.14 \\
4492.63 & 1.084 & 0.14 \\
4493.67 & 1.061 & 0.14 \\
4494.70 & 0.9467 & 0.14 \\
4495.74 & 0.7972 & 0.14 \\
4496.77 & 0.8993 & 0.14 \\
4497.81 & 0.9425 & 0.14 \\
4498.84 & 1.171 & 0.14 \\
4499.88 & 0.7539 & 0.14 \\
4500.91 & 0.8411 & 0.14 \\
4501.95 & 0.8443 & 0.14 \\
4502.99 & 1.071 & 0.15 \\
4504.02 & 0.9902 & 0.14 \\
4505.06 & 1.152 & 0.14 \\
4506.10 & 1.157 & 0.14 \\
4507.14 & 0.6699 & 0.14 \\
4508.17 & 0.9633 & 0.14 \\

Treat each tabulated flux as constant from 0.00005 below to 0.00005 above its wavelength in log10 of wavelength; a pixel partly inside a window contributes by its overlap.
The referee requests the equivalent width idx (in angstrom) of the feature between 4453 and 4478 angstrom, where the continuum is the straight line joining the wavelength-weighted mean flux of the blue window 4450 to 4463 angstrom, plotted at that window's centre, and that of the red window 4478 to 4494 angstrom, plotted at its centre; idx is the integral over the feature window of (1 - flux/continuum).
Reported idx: -2.2 angstrom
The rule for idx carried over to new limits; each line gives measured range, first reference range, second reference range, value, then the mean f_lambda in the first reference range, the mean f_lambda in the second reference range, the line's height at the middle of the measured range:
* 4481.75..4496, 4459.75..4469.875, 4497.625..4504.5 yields -0.9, 0.973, 0.946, 0.955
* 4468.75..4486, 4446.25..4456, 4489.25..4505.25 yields -2.8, 0.98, 0.977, 0.978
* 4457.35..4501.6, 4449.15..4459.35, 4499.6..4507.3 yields -4.3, 0.898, 0.953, 0.926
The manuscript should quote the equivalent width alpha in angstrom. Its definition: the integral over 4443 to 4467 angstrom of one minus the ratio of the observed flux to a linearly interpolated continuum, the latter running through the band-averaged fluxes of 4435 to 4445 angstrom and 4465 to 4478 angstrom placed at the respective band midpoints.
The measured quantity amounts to 1.3 angstrom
